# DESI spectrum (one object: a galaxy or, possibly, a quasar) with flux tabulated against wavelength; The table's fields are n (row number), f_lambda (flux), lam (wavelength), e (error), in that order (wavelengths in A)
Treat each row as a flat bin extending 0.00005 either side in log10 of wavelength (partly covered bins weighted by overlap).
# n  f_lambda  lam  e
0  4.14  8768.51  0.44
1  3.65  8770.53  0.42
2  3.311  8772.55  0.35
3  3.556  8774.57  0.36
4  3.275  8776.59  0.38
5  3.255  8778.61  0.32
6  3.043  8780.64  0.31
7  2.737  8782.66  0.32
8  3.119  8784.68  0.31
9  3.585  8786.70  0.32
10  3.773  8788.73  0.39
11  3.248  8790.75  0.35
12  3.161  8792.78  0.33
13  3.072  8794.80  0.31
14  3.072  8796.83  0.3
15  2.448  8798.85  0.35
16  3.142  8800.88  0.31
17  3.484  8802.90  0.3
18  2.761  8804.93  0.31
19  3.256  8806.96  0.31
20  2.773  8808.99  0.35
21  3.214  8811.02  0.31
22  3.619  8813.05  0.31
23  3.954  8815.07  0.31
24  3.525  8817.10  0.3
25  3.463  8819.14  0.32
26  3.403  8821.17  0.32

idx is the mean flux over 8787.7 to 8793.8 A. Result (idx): 3.39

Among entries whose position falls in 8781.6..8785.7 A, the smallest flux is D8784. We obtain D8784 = 2.737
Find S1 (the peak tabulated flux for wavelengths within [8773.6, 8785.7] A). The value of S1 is 3.556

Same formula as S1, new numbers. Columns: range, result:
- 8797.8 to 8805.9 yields 3.484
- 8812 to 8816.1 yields 3.954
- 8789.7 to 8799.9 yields 3.248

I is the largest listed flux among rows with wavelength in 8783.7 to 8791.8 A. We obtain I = 3.773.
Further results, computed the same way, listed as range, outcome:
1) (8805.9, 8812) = 3.256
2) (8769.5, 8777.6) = 3.65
